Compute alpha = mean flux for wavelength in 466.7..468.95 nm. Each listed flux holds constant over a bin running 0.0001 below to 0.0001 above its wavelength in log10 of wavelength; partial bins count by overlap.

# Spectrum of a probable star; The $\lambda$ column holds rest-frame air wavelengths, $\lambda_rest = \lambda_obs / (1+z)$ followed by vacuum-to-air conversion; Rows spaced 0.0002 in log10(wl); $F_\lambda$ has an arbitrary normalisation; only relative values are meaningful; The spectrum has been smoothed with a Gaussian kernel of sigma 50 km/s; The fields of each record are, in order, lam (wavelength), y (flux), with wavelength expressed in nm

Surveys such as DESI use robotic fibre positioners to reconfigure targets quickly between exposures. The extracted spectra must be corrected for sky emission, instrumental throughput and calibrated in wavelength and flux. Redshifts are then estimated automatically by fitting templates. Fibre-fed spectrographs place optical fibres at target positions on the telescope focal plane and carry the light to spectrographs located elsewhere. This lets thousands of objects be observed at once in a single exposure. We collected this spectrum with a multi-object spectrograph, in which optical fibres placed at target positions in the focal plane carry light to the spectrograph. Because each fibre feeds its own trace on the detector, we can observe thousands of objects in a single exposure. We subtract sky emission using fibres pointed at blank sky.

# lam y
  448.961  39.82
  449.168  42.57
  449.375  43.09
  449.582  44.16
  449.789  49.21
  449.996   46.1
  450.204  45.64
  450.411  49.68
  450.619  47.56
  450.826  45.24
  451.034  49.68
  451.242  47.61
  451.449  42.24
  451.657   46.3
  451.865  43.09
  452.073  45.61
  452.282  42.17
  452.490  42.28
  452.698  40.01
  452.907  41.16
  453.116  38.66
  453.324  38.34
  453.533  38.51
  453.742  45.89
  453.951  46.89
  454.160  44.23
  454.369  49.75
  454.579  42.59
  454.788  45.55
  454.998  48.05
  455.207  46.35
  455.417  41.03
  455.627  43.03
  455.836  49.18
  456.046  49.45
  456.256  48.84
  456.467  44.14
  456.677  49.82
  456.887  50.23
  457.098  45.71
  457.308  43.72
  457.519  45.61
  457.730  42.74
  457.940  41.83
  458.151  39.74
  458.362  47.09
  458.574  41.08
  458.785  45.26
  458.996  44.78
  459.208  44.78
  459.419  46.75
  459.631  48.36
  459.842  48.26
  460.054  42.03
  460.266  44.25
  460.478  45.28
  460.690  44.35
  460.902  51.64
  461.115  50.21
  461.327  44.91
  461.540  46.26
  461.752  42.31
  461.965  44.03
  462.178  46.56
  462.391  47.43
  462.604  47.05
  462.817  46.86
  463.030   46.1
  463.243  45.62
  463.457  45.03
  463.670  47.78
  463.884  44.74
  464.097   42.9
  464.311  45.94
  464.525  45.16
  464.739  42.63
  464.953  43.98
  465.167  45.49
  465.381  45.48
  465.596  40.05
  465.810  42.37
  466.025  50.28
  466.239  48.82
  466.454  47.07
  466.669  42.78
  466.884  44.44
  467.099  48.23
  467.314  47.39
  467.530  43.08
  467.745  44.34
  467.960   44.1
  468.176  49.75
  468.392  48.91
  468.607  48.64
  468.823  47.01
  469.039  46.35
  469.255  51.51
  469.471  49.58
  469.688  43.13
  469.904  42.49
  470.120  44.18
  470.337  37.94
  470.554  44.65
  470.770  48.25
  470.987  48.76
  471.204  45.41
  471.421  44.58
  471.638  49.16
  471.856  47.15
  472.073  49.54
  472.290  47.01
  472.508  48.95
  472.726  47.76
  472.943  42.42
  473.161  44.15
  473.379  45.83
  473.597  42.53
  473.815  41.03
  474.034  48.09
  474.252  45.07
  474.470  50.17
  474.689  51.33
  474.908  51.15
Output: 46.5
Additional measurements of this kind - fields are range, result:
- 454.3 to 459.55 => 45.5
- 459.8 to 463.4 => 46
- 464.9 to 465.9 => 43.5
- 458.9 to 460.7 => 45.5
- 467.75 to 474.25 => 46.1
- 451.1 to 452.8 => 43.8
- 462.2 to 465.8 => 45.1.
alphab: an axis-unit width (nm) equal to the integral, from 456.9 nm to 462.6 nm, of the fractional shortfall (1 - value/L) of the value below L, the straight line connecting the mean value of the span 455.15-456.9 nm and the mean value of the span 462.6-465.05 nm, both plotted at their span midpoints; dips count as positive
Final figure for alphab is 0.09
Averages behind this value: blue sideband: 46.7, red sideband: 45.3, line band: 45.3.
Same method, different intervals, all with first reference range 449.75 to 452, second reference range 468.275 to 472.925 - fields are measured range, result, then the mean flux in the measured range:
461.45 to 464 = 0.04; 45.8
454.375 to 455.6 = 0.04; 45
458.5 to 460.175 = 0.05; 45.2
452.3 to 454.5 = 0.19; 42.6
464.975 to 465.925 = 0.06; 43.4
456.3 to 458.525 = 0.07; 45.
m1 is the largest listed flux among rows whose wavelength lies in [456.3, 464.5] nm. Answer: 51.64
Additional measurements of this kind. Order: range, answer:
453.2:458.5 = 50.23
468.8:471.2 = 51.51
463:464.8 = 47.78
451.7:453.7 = 45.61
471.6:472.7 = 49.54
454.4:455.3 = 48.05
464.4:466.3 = 50.28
